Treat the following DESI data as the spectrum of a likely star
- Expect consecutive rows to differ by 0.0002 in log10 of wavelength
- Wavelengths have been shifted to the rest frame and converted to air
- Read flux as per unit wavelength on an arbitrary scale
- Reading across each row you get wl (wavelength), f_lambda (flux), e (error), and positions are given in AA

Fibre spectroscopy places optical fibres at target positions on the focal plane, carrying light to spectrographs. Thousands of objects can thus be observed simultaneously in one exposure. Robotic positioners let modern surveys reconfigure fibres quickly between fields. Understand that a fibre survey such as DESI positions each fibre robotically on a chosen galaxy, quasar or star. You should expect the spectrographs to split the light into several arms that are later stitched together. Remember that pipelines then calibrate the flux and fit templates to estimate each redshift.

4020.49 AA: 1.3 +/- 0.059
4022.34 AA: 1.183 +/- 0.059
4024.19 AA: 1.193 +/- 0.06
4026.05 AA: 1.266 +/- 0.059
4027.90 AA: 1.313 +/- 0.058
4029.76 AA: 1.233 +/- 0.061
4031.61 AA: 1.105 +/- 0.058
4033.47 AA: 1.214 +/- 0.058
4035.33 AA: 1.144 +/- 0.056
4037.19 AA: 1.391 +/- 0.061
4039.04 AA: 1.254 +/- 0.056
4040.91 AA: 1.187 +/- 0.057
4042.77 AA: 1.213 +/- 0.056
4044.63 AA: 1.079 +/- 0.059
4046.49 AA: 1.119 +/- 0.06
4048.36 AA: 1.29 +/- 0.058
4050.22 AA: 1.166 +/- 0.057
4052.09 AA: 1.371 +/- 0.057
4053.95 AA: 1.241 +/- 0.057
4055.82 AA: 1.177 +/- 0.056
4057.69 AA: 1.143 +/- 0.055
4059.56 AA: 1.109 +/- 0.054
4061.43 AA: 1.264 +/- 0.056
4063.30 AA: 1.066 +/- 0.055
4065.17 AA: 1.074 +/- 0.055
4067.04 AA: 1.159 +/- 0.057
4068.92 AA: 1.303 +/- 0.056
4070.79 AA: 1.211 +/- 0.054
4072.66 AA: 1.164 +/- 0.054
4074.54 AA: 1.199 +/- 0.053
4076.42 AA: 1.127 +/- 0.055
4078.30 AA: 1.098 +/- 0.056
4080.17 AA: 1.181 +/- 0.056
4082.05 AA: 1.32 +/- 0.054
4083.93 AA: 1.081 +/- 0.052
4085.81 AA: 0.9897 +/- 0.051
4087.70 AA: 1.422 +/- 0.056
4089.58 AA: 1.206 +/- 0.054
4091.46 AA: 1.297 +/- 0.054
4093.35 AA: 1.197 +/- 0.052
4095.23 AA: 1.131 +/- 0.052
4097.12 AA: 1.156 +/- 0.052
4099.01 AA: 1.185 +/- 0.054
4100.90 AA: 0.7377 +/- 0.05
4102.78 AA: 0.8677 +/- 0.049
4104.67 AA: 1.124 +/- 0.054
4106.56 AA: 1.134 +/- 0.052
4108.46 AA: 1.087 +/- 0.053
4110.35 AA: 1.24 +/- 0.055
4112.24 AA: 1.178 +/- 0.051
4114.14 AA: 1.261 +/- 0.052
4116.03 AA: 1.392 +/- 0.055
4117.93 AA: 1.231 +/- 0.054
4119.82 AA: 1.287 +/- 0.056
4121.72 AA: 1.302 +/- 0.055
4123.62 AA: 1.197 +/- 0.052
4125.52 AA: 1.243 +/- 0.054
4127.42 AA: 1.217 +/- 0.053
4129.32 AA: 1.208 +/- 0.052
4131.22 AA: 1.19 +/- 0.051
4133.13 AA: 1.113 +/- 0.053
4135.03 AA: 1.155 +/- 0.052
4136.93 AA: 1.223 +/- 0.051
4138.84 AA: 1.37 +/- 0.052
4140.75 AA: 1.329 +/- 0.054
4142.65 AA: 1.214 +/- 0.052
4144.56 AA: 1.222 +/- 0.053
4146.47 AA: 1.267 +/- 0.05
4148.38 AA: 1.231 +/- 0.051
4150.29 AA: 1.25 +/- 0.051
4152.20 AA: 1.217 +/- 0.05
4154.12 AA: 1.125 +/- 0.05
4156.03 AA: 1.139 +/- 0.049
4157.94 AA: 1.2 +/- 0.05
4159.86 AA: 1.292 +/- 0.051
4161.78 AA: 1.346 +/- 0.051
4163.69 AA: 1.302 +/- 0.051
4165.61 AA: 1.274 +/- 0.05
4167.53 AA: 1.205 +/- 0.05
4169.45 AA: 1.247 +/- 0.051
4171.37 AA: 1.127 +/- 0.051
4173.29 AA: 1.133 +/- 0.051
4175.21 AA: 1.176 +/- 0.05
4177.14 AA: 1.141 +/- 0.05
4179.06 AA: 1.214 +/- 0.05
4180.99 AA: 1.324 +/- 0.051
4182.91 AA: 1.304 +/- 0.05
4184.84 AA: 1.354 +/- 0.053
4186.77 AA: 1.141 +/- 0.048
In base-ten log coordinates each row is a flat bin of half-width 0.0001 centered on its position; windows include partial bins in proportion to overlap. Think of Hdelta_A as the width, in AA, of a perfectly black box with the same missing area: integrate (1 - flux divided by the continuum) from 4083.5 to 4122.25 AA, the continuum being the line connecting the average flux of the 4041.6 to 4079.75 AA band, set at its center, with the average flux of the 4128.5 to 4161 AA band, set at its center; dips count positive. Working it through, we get 1.08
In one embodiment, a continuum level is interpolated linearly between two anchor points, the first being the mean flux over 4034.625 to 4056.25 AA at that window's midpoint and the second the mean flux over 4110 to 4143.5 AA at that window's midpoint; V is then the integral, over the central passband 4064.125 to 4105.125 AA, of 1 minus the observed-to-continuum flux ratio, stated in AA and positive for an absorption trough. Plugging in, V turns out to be 2.8 AA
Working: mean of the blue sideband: 1.22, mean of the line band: 1.15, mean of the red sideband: 1.24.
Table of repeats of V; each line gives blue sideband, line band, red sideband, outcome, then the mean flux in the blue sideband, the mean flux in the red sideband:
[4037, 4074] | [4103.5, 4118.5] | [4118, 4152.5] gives 0.3 AA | 1.2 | 1.24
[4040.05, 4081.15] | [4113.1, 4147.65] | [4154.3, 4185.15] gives -0.9 AA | 1.18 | 1.23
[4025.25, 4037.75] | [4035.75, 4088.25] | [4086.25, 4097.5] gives 1.7 AA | 1.23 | 1.23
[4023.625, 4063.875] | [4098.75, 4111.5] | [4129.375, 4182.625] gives 1.8 AA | 1.21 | 1.22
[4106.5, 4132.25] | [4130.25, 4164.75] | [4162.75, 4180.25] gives -0.5 AA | 1.23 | 1.2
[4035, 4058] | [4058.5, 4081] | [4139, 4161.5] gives 1.1 AA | 1.22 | 1.23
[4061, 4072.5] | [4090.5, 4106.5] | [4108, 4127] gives 1.7 AA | 1.18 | 1.25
